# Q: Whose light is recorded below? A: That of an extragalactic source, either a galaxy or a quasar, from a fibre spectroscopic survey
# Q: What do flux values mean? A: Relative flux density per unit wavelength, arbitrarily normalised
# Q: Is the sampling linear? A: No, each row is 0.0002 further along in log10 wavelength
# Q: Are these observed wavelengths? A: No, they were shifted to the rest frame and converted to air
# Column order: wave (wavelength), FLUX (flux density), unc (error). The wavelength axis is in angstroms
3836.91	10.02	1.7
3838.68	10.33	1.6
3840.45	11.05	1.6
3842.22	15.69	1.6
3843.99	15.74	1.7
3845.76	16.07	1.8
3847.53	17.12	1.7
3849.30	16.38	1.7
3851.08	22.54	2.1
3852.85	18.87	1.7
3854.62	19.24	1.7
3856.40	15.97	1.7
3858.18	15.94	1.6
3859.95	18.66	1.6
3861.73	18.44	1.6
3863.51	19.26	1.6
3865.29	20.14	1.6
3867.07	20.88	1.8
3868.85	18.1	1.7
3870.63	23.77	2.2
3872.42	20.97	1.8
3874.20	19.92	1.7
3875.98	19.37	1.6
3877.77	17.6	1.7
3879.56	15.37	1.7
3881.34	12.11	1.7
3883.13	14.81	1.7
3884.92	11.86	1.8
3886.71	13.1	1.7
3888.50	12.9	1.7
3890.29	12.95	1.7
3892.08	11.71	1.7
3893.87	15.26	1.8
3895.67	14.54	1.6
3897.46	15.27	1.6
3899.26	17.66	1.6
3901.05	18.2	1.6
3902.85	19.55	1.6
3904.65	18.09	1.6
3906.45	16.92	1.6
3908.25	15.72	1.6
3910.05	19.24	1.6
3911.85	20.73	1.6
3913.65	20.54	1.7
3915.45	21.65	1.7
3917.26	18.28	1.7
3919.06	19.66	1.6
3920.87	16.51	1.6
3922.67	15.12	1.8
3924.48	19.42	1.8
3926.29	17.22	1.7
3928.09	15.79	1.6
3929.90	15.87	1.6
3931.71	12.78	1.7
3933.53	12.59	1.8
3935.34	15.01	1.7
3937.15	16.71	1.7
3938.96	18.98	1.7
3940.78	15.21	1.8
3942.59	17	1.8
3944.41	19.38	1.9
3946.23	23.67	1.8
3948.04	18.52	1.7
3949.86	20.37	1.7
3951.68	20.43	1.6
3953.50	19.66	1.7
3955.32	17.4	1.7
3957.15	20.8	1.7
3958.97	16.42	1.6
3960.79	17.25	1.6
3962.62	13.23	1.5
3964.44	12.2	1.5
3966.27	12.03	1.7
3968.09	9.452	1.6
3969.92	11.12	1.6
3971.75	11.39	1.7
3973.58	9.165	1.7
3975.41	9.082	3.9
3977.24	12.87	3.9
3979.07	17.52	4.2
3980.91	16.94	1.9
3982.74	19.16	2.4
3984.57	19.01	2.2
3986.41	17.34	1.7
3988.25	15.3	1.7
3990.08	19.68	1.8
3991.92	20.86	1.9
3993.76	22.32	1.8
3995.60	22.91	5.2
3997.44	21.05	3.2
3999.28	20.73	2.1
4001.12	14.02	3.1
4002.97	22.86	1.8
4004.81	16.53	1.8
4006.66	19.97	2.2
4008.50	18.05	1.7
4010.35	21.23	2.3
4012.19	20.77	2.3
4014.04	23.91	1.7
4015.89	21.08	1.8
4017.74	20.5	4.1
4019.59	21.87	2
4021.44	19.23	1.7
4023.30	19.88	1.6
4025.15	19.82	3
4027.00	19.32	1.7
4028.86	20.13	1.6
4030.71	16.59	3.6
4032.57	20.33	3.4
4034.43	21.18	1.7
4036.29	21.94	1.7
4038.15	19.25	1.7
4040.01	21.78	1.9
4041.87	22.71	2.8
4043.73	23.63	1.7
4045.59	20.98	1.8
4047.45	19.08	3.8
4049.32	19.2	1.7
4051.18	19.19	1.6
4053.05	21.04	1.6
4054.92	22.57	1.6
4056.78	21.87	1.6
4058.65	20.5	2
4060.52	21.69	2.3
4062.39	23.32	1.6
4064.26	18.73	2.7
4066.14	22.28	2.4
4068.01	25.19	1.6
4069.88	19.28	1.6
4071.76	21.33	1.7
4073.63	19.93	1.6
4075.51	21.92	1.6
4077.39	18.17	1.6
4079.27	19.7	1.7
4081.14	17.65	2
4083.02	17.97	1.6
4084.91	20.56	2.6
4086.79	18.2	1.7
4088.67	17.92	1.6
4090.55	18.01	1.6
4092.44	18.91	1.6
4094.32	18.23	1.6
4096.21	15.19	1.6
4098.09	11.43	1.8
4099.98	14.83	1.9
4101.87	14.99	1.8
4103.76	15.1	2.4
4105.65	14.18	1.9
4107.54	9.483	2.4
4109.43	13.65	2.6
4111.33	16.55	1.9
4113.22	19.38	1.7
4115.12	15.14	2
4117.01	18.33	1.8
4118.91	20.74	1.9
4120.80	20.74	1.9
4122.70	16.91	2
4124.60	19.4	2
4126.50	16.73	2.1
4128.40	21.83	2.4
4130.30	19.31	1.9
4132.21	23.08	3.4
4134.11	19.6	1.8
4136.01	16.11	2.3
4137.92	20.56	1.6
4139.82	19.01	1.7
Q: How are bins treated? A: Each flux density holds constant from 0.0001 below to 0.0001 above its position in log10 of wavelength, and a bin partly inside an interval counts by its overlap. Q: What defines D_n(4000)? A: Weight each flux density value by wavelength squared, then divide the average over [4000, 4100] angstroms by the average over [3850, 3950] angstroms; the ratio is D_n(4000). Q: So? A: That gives 1.2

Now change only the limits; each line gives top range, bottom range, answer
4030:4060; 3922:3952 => 1.27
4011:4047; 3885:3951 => 1.29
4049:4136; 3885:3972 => 1.22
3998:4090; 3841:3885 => 1.25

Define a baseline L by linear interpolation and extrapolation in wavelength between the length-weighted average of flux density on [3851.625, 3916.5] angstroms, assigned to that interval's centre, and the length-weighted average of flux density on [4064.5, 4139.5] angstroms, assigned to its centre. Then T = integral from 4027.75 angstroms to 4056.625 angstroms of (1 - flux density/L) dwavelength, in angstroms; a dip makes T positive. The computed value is -4.34 angstroms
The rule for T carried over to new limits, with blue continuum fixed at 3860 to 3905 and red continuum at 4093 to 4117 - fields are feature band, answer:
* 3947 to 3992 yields 1.0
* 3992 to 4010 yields -4.5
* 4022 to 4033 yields -2.5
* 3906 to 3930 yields -2.2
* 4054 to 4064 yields -4.1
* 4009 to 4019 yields -3.5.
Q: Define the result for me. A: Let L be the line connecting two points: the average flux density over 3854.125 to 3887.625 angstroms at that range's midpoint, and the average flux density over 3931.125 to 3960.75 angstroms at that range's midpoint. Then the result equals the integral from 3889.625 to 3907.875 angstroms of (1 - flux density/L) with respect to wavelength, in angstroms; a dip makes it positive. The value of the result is 1.7 angstroms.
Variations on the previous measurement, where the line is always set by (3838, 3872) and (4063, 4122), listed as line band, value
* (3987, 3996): -1.09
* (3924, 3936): 1.59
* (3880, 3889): 2.35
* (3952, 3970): 2.49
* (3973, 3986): 1.99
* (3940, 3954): -1.22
